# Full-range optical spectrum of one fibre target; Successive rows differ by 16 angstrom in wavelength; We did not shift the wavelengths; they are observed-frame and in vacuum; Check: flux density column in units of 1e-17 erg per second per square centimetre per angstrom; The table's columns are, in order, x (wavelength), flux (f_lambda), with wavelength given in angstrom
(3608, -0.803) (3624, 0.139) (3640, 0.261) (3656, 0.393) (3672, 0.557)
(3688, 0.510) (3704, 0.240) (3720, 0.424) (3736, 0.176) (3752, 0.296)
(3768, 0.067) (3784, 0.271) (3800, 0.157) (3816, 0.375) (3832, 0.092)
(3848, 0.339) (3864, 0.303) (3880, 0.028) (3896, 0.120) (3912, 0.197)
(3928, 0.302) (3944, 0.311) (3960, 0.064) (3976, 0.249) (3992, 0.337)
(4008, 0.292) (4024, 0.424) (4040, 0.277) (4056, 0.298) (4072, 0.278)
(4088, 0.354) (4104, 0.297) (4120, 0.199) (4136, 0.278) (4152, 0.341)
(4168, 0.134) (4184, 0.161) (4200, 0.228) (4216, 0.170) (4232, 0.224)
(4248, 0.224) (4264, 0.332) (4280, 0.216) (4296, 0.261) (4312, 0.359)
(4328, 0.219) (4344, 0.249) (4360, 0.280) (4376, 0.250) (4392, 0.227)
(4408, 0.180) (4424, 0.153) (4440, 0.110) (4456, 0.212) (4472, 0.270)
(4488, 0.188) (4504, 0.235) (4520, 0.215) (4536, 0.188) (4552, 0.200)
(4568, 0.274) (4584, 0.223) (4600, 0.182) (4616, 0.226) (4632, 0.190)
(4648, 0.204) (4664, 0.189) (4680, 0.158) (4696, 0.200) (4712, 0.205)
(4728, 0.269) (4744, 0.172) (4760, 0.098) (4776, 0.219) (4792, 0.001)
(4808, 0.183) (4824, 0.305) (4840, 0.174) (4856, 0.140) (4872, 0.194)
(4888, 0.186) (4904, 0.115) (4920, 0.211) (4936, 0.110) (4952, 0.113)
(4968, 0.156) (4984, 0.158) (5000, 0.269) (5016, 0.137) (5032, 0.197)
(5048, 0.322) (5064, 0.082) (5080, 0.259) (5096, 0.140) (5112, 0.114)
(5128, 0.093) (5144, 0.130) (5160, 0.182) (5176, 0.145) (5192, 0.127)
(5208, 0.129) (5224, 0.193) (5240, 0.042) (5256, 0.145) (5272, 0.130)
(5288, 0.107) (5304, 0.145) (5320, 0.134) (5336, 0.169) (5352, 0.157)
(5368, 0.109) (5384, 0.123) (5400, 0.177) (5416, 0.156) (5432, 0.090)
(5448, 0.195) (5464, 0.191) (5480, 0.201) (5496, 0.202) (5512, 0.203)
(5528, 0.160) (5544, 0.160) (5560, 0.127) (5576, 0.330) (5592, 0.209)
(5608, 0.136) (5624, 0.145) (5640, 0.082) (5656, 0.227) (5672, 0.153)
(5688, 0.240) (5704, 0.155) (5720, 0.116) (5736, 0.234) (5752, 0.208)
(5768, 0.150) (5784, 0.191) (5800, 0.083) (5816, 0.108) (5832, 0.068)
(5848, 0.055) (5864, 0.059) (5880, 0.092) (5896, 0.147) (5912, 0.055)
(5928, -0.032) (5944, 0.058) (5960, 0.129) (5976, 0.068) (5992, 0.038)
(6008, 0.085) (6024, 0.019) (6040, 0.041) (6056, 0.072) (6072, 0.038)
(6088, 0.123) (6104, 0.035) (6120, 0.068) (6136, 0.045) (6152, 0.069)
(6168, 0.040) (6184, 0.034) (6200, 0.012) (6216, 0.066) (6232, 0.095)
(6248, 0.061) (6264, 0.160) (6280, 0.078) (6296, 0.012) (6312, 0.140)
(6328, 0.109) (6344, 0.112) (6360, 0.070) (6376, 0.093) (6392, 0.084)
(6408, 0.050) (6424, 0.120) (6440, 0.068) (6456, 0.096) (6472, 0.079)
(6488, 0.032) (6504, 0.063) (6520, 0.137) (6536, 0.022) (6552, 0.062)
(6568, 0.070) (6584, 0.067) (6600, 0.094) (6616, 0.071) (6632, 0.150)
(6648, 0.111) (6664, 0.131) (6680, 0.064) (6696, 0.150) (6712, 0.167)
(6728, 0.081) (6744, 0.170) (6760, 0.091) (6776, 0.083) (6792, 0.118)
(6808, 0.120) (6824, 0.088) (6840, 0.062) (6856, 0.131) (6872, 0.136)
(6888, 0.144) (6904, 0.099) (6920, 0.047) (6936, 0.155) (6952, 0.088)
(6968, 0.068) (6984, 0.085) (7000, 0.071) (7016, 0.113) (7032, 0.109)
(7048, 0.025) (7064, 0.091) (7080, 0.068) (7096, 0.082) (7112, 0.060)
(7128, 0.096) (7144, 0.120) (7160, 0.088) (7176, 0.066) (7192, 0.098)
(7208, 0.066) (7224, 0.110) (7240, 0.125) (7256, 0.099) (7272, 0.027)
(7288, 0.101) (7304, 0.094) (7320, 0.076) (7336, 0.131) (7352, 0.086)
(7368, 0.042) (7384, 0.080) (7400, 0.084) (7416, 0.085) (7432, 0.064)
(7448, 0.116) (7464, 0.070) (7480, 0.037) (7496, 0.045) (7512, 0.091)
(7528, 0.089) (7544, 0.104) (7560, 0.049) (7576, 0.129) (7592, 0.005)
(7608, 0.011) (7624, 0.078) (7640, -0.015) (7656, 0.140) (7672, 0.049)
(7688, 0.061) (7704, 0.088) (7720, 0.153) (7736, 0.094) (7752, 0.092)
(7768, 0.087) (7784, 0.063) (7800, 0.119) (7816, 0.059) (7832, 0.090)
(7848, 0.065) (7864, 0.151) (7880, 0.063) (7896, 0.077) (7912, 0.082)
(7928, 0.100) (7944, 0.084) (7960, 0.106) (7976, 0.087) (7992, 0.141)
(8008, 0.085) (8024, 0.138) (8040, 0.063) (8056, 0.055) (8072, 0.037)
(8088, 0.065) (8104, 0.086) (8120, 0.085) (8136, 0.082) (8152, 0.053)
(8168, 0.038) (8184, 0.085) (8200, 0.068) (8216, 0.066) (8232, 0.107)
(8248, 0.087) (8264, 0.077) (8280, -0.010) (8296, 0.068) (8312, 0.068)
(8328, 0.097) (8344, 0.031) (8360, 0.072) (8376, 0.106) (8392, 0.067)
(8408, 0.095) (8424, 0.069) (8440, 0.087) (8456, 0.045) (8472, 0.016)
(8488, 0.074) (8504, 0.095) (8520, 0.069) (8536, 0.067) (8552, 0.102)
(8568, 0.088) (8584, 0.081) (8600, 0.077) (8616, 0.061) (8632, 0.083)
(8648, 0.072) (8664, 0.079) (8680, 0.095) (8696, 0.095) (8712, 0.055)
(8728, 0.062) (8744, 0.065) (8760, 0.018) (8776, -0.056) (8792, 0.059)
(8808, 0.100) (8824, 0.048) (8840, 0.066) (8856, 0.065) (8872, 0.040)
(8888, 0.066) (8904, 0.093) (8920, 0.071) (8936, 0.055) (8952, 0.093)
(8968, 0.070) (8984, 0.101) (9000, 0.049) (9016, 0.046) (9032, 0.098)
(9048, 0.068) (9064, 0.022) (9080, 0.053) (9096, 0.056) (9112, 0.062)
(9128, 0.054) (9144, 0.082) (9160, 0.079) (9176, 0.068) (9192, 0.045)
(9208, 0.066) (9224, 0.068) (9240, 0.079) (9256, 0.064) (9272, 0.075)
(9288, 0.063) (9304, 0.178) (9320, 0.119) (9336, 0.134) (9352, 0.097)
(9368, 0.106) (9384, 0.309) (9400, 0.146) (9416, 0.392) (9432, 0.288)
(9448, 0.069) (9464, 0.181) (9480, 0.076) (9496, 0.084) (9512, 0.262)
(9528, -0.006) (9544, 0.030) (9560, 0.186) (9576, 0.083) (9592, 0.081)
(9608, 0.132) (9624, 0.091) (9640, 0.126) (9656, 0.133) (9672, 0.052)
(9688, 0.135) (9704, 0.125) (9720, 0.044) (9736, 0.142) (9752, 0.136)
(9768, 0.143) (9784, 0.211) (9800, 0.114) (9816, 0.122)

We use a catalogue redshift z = 1.527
